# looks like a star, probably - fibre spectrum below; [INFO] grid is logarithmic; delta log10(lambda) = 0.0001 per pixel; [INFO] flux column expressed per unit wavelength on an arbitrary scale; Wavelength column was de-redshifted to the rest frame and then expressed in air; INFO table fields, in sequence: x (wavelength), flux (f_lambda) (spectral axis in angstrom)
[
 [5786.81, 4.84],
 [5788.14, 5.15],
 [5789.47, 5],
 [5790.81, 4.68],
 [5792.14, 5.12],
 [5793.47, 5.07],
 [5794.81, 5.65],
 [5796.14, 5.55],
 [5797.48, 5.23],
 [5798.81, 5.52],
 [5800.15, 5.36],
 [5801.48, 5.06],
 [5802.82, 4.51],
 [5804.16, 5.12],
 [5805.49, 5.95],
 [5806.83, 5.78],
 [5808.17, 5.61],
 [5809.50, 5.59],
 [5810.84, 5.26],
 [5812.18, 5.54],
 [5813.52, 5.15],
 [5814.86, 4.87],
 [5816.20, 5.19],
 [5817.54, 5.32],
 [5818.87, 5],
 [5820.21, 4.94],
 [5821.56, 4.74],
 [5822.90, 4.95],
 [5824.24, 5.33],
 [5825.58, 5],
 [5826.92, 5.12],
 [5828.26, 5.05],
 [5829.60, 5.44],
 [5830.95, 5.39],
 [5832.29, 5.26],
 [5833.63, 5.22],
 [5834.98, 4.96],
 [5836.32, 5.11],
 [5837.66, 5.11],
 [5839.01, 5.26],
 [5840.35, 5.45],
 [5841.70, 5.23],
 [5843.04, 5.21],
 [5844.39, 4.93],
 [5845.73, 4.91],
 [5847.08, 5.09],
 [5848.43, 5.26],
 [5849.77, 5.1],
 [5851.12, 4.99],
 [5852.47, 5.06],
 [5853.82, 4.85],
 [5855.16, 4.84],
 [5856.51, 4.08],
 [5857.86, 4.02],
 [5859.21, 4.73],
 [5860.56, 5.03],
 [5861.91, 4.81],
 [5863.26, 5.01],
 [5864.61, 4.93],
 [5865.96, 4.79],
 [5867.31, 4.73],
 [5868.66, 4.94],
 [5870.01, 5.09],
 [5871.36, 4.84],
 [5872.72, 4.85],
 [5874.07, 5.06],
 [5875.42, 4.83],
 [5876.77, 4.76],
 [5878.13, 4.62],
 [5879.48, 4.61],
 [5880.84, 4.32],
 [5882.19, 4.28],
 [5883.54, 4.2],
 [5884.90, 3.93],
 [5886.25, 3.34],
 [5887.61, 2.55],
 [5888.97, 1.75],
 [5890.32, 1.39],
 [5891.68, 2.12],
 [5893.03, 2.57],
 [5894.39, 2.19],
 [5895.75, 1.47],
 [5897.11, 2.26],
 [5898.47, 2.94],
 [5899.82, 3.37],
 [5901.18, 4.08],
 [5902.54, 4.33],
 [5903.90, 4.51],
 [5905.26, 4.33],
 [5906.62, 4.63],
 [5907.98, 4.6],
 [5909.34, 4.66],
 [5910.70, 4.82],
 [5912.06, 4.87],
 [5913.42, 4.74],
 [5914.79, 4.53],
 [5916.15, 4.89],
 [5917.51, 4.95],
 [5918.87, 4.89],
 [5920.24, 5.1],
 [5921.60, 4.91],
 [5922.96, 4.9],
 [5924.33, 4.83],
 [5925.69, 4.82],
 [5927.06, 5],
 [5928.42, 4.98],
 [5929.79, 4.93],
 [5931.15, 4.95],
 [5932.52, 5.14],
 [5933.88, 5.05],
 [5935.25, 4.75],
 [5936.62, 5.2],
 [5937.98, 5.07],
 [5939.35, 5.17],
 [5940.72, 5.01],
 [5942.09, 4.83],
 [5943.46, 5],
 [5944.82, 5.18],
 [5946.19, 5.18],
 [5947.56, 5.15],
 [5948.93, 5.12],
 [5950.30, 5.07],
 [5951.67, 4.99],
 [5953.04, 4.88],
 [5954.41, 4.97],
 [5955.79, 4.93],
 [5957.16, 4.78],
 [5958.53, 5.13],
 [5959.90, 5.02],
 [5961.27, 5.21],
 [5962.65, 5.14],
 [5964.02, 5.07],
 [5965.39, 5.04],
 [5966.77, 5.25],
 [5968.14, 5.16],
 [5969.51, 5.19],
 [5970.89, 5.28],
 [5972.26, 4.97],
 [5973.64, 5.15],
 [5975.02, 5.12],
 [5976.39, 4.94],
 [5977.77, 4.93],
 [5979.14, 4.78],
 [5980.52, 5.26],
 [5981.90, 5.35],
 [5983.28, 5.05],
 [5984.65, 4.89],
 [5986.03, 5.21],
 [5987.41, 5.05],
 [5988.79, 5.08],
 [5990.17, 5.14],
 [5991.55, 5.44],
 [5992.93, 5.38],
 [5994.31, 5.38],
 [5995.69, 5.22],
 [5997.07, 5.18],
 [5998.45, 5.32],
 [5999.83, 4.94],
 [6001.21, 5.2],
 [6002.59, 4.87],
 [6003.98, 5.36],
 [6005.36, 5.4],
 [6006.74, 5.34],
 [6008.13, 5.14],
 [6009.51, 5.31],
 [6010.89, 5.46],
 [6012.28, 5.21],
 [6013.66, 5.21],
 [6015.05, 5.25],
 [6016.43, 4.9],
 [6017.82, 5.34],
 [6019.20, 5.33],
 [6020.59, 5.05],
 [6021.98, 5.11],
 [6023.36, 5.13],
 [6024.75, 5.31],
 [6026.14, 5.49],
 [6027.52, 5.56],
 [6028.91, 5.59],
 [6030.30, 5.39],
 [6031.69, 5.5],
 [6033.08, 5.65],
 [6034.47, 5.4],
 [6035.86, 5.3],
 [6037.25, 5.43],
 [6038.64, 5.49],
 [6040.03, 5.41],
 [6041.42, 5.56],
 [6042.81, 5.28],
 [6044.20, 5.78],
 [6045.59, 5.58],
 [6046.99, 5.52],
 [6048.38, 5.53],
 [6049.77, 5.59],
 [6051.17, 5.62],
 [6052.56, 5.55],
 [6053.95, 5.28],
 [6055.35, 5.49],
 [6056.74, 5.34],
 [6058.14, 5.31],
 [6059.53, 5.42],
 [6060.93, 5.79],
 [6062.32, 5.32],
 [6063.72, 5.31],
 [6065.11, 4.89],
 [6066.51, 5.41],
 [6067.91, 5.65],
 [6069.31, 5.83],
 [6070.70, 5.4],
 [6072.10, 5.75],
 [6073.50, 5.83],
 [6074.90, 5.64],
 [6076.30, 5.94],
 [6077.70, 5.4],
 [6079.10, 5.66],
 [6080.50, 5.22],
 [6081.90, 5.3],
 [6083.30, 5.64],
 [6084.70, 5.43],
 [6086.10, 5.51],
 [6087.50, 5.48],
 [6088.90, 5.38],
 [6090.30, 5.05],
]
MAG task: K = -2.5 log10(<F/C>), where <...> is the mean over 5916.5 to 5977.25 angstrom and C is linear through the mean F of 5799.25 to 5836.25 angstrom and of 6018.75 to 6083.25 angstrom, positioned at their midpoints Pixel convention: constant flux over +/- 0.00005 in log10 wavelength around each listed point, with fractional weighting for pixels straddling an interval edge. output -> 0.07 mag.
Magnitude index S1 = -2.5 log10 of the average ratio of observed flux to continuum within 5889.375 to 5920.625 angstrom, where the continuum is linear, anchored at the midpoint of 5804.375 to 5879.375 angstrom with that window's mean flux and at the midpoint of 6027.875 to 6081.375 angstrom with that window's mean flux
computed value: 0.34 mag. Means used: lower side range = 5.05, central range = 3.81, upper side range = 5.5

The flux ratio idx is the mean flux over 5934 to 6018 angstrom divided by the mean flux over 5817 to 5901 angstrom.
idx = 1.1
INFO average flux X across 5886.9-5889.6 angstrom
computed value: 2.16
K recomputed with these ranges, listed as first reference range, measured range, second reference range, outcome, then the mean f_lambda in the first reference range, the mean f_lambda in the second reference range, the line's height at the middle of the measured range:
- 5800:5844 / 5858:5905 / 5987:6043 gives 0.314 mag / 5.21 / 5.3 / 5.24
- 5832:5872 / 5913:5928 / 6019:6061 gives 0.057 mag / 4.96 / 5.44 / 5.13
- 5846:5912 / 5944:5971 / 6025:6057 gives -0.060 mag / 4.17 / 5.49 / 4.81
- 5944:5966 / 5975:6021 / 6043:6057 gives 0.018 mag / 5.06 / 5.52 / 5.27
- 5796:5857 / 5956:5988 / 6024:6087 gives 0.060 mag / 5.16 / 5.49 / 5.37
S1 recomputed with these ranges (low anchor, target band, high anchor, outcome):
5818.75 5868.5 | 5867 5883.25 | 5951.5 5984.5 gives 0.06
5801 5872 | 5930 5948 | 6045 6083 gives 0.05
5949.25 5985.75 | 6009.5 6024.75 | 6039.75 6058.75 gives 0.02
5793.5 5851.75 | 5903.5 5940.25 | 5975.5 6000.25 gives 0.07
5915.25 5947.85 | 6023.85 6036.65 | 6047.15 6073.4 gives -0.02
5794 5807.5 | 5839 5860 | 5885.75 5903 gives -0.24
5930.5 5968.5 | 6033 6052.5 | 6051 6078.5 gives -0.02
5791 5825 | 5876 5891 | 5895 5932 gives 0.27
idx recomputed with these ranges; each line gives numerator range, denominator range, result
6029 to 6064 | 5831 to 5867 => 1.10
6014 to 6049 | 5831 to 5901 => 1.25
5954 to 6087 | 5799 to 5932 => 1.14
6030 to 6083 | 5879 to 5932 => 1.37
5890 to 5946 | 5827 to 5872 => 0.87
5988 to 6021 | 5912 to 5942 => 1.06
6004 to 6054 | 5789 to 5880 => 1.06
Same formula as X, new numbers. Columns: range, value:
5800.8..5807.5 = 5.28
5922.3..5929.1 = 4.9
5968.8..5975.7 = 5.14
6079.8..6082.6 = 5.26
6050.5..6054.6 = 5.49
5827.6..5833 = 5.29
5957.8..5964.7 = 5.11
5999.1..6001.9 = 5.08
